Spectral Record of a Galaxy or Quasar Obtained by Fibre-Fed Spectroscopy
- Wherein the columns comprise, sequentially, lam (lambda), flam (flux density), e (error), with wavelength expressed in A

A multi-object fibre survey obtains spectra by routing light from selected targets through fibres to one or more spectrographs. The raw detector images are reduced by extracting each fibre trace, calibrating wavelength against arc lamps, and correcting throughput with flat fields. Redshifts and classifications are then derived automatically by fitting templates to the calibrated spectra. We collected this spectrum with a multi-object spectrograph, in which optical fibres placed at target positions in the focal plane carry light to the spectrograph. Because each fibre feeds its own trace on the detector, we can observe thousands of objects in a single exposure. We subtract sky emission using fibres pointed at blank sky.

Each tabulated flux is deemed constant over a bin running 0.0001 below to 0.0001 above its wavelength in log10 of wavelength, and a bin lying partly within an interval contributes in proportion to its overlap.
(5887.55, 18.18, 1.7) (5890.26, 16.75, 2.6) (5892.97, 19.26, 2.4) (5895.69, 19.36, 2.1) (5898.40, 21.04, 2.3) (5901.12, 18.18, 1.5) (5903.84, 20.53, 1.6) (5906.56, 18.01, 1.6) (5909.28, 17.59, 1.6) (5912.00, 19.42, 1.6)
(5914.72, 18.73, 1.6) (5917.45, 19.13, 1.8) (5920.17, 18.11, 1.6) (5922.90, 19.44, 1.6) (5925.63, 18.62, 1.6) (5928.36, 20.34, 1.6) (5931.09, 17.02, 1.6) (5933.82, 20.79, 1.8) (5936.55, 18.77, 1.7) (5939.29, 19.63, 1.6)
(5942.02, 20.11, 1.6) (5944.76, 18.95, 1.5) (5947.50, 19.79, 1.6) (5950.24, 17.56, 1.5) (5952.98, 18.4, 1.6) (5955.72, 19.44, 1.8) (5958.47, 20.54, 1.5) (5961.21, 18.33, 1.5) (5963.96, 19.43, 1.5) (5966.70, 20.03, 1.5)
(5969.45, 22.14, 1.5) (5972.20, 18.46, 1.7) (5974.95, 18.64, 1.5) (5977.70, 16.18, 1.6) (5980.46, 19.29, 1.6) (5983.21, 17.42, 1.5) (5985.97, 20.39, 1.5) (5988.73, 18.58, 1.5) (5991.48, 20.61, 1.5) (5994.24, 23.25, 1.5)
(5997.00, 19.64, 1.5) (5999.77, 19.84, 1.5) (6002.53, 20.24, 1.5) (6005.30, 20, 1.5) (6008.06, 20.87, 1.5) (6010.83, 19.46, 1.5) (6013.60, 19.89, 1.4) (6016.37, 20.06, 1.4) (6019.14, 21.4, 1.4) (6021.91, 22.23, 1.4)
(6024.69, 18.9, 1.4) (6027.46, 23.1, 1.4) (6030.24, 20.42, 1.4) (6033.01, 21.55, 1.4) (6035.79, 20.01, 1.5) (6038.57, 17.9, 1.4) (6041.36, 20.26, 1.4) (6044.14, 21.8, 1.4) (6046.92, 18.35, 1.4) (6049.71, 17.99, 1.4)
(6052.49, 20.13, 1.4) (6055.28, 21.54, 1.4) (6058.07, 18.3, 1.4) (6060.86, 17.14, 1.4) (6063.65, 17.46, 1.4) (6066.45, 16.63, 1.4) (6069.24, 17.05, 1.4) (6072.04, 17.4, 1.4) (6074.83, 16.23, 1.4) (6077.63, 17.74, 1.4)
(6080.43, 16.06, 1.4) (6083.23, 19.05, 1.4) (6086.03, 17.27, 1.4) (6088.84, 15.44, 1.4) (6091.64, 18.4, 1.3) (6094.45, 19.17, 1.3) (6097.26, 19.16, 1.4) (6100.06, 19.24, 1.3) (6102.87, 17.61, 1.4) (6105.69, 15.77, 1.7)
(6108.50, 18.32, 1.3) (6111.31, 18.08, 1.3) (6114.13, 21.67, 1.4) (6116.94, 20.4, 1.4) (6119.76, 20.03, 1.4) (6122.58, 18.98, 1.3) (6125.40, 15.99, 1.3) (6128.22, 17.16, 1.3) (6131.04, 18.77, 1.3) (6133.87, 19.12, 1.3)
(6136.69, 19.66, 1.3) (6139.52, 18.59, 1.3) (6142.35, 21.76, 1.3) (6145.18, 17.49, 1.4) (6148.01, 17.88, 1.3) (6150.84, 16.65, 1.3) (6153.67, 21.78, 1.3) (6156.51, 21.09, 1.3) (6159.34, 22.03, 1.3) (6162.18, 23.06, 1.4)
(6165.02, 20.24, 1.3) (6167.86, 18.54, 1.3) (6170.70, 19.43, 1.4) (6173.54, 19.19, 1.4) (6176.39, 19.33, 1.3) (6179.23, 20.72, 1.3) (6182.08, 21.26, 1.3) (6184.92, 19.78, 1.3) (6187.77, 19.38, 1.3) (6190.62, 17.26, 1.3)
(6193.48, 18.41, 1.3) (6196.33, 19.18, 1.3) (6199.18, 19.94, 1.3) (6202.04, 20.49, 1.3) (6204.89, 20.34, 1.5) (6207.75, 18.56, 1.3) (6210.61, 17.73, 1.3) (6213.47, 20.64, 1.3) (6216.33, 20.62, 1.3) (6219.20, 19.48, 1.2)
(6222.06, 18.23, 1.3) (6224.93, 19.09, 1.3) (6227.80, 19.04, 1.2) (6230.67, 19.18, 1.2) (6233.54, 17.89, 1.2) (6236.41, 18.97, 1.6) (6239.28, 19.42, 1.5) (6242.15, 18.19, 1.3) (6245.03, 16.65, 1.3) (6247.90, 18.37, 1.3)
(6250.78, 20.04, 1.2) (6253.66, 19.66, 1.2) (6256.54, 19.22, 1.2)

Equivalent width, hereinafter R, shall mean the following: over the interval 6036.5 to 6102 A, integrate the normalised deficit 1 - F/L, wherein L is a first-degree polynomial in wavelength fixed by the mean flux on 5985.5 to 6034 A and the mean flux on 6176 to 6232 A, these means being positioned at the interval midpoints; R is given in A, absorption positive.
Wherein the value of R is 6.4 A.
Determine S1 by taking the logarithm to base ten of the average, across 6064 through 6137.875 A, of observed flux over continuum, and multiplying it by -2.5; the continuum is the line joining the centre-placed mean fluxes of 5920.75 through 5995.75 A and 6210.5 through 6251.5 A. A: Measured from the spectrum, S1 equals 0.06 mag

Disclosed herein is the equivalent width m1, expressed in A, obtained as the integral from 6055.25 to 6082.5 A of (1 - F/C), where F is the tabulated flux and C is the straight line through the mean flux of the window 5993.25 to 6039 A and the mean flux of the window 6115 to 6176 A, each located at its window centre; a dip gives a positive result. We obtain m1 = 3.7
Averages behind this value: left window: 20.5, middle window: 17.4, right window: 19.4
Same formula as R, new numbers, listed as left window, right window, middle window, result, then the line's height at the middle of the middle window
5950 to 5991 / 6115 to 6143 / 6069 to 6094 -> 2.3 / 19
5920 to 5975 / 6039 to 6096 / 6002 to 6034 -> -3.5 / 18.6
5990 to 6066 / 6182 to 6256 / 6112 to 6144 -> 0.5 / 19.6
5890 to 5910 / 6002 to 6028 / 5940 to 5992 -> 1.9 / 19.9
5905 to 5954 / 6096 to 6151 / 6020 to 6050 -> -2.5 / 18.8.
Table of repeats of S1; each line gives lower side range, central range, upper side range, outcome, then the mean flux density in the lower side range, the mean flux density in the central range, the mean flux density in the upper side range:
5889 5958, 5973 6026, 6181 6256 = -0.04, 19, 19.8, 19.1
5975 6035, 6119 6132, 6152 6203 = 0.11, 20.1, 18.1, 20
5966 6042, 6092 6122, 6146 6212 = 0.05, 20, 18.9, 19.6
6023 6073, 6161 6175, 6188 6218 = -0.04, 19.2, 20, 19.3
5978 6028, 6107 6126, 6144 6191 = 0.04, 20.2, 19.2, 19.8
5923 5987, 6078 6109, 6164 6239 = 0.09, 19.1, 17.8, 19.3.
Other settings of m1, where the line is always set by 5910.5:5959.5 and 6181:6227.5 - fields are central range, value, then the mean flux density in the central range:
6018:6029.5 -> -1.3 A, 21.3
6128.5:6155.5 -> 0.4 A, 19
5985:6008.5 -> -1.4 A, 20.4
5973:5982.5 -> 0.6 A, 18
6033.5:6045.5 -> -0.5 A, 20.1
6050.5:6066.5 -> 0.5 A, 18.7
